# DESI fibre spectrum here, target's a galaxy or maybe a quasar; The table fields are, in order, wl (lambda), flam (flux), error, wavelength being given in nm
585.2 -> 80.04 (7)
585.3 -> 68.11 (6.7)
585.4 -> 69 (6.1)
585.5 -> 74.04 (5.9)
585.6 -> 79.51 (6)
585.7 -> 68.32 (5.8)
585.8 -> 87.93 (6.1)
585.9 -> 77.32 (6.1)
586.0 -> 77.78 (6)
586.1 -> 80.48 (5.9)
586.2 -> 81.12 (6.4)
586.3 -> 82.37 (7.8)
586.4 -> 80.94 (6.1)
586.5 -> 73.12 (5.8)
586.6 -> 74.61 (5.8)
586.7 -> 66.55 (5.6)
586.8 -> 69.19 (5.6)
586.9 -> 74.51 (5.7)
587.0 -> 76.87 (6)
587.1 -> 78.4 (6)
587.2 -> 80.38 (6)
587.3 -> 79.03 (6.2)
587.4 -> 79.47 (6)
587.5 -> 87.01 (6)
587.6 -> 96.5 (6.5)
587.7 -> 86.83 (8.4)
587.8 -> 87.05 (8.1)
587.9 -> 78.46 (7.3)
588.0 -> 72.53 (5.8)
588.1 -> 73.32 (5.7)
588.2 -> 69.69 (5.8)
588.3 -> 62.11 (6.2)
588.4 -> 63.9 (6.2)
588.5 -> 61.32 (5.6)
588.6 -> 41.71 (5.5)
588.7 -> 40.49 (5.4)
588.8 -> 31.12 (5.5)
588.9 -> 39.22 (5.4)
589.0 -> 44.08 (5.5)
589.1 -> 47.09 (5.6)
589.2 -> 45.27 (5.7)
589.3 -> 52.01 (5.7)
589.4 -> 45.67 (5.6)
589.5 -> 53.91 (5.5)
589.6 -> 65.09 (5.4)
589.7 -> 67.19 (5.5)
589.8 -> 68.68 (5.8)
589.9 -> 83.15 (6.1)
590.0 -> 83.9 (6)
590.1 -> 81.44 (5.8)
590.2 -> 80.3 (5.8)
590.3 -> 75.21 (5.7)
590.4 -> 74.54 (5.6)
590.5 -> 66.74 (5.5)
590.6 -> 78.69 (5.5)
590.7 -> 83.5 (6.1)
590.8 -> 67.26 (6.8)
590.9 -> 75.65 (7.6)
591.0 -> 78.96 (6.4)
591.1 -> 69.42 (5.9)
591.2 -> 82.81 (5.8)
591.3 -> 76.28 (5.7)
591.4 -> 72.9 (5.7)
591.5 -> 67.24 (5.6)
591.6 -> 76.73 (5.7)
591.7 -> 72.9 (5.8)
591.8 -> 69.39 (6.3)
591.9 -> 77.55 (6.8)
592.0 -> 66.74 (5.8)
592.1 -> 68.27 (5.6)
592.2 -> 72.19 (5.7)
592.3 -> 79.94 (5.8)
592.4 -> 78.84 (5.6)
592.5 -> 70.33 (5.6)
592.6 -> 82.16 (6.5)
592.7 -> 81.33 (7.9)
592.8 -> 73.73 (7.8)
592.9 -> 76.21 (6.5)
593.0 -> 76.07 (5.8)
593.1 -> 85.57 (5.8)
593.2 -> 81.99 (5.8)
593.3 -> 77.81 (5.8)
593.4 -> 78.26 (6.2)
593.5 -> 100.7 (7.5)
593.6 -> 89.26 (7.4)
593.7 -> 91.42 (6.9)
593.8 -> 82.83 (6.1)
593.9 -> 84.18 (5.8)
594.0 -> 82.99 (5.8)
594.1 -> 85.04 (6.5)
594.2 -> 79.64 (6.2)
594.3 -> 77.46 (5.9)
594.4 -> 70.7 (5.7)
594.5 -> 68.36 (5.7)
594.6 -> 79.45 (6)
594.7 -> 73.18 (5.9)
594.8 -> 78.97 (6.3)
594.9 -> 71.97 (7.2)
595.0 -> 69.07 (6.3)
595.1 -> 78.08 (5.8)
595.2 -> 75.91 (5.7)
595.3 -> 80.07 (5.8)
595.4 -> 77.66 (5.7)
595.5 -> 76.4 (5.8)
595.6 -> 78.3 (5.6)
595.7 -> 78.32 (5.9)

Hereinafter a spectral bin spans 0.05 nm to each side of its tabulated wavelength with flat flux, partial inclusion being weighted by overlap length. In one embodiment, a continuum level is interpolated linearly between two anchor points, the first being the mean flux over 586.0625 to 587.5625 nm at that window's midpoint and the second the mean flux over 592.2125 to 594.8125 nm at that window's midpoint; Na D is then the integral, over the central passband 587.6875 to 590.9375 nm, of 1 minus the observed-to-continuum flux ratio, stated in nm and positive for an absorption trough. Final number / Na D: 0.574 nm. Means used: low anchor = 77.7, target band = 64.8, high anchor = 80.1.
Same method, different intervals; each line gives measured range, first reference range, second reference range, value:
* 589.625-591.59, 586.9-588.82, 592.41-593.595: 0.027 nm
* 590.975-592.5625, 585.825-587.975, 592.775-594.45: 0.149 nm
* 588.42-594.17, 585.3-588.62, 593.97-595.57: 0.369 nm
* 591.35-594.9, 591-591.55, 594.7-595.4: -0.142 nm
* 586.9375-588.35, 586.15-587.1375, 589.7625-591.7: -0.061 nm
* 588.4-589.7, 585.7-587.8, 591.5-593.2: 0.487 nm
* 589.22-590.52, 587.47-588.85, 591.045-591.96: 0.044 nm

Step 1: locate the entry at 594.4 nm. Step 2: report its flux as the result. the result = 70.7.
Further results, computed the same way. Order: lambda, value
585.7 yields 68.32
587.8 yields 87.05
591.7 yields 72.9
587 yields 76.87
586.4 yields 80.94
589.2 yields 45.27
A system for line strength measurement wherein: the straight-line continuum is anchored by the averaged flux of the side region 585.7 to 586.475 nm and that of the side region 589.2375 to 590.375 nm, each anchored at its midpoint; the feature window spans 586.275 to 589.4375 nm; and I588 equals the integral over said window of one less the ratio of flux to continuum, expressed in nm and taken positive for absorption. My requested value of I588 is 0.345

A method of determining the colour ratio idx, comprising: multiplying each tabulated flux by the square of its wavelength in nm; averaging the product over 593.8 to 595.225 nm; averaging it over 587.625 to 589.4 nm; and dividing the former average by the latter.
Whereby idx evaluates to 1.34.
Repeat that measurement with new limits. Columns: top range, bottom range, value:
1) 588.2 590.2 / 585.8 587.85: 0.73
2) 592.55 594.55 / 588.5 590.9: 1.33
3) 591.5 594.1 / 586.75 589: 1.17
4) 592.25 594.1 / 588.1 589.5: 1.65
